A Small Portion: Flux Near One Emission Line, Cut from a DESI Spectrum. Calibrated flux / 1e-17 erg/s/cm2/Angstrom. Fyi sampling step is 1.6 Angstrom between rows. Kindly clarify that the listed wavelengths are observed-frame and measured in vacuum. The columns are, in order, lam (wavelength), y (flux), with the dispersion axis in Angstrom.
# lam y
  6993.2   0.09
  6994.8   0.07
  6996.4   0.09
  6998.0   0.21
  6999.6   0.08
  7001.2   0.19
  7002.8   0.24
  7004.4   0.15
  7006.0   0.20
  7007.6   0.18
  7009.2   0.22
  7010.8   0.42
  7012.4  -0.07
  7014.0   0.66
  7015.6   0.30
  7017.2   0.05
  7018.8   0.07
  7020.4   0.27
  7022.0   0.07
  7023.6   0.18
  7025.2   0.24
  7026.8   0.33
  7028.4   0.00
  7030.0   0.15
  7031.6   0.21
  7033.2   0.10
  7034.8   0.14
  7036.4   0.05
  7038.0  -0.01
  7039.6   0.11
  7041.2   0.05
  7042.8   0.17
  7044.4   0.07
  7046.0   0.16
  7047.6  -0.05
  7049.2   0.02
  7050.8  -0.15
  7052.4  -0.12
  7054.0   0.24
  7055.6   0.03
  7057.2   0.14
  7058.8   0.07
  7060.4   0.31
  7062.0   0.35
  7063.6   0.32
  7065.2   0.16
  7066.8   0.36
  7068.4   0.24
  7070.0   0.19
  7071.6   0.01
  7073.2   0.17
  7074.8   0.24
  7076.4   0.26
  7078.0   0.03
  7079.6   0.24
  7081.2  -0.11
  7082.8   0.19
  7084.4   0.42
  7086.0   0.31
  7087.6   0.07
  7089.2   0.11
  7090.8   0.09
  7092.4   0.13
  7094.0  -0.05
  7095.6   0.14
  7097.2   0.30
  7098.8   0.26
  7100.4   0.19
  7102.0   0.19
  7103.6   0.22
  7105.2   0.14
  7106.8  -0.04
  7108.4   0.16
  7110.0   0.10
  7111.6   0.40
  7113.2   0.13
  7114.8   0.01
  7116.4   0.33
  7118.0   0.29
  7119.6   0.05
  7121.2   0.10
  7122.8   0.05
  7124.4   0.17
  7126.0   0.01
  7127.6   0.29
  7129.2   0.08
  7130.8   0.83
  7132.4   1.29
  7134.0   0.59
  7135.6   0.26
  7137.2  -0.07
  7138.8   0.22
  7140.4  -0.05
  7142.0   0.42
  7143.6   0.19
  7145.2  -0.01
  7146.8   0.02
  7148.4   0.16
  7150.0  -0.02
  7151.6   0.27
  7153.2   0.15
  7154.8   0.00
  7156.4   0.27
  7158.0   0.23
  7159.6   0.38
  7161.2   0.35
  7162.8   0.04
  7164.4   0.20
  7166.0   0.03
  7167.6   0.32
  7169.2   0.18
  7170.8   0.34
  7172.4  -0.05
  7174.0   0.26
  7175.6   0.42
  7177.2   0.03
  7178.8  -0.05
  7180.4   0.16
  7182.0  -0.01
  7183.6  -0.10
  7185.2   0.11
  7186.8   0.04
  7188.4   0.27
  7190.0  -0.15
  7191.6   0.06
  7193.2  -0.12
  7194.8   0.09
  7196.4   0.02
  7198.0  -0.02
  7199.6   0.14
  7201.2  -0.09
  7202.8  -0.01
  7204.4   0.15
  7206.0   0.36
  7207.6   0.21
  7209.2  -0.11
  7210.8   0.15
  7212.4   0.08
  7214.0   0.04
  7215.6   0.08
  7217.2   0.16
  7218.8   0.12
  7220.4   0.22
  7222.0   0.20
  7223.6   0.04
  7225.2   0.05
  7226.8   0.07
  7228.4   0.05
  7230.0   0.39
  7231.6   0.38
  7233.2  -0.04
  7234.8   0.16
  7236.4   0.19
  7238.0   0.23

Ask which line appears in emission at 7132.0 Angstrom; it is H-beta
